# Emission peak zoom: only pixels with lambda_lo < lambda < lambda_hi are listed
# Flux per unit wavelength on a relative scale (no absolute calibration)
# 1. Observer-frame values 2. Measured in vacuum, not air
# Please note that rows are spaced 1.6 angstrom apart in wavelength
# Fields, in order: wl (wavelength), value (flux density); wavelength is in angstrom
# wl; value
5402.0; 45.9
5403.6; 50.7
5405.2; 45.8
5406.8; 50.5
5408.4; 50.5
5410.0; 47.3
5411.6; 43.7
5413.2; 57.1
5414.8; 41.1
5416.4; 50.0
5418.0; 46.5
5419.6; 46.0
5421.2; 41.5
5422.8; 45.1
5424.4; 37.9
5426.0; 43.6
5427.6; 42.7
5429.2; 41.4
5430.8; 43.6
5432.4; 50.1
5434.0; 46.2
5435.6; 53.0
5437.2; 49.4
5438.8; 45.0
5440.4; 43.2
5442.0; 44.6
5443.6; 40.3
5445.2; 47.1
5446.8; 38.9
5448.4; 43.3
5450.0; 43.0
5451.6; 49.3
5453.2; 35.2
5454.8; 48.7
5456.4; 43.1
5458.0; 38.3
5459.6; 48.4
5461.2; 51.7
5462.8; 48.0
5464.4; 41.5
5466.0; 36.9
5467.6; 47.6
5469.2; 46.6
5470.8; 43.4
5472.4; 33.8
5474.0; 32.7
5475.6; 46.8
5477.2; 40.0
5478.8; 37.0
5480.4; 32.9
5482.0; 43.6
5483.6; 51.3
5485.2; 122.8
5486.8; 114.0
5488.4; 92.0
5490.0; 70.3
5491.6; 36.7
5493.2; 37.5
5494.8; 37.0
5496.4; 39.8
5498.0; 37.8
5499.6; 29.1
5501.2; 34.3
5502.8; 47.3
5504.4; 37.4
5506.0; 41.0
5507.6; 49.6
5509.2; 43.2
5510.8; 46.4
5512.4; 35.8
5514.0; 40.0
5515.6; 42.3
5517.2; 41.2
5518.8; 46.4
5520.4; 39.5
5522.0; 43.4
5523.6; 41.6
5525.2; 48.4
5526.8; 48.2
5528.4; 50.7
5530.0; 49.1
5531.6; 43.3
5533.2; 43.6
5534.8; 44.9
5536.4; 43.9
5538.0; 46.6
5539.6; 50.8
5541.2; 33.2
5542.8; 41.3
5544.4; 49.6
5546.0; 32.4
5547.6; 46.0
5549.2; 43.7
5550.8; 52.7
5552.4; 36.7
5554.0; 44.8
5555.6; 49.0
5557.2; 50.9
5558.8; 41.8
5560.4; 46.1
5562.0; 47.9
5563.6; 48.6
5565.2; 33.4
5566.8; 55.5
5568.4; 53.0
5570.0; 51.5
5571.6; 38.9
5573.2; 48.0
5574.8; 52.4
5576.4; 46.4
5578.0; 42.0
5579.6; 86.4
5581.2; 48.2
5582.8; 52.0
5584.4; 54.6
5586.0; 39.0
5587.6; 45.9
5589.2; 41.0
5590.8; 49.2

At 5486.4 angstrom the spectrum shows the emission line H-beta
